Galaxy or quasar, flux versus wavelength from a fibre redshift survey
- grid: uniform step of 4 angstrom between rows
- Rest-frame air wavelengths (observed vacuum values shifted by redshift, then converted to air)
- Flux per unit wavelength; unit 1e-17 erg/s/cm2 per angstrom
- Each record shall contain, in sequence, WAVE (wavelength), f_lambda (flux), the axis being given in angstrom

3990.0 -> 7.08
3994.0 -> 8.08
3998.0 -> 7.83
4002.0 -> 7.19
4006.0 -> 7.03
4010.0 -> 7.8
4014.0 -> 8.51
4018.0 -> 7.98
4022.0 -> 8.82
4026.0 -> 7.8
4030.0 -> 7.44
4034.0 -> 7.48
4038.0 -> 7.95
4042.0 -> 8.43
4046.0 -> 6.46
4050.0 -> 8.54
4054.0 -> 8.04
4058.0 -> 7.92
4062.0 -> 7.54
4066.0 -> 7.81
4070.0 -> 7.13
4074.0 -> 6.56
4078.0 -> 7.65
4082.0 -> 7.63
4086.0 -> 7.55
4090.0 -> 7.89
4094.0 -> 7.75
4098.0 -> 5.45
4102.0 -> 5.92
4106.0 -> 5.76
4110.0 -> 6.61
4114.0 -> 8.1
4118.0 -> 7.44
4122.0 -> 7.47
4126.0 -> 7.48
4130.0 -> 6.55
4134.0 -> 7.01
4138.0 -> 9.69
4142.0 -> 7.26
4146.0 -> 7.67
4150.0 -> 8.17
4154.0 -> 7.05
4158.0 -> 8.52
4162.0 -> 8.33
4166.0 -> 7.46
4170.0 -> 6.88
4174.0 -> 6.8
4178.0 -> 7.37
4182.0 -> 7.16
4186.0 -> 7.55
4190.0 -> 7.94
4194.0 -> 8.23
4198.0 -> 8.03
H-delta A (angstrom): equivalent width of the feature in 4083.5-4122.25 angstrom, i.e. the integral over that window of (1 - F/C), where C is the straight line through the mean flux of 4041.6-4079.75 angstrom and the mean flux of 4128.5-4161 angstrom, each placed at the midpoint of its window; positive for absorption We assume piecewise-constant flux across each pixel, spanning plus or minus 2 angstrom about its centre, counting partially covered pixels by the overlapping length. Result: 3.5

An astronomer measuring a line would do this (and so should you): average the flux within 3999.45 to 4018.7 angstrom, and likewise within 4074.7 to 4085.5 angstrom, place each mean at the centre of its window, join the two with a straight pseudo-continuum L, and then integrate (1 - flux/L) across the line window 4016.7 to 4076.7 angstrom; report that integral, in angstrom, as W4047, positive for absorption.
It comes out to -1.1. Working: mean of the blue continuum 7.69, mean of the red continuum 7.5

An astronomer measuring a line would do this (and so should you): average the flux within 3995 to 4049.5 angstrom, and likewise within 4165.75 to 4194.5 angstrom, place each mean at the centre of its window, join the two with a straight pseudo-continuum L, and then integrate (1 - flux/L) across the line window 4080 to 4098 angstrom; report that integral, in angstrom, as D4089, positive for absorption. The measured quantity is 0.36 angstrom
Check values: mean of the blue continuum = 7.78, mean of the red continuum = 7.38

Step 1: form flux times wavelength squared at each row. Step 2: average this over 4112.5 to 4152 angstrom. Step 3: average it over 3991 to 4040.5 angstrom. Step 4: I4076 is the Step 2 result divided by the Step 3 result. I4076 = 1.04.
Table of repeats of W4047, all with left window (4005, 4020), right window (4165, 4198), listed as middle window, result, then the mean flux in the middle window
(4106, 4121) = 0.9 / 7.17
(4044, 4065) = 0.2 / 7.71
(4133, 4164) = -1.9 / 7.99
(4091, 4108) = 3.0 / 6.32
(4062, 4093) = 1.0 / 7.47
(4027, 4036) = 0.4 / 7.5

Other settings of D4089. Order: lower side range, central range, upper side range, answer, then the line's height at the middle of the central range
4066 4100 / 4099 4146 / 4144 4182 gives 1.3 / 7.4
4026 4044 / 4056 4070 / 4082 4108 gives -0.6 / 7.34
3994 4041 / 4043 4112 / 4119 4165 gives 5.1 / 7.78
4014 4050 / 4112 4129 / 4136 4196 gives 0.5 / 7.79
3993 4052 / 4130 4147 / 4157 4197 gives -0.2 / 7.66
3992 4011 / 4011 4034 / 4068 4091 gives -1.6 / 7.52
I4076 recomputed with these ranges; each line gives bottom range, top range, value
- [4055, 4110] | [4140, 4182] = 1.10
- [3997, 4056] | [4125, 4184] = 1.03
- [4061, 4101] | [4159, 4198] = 1.09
